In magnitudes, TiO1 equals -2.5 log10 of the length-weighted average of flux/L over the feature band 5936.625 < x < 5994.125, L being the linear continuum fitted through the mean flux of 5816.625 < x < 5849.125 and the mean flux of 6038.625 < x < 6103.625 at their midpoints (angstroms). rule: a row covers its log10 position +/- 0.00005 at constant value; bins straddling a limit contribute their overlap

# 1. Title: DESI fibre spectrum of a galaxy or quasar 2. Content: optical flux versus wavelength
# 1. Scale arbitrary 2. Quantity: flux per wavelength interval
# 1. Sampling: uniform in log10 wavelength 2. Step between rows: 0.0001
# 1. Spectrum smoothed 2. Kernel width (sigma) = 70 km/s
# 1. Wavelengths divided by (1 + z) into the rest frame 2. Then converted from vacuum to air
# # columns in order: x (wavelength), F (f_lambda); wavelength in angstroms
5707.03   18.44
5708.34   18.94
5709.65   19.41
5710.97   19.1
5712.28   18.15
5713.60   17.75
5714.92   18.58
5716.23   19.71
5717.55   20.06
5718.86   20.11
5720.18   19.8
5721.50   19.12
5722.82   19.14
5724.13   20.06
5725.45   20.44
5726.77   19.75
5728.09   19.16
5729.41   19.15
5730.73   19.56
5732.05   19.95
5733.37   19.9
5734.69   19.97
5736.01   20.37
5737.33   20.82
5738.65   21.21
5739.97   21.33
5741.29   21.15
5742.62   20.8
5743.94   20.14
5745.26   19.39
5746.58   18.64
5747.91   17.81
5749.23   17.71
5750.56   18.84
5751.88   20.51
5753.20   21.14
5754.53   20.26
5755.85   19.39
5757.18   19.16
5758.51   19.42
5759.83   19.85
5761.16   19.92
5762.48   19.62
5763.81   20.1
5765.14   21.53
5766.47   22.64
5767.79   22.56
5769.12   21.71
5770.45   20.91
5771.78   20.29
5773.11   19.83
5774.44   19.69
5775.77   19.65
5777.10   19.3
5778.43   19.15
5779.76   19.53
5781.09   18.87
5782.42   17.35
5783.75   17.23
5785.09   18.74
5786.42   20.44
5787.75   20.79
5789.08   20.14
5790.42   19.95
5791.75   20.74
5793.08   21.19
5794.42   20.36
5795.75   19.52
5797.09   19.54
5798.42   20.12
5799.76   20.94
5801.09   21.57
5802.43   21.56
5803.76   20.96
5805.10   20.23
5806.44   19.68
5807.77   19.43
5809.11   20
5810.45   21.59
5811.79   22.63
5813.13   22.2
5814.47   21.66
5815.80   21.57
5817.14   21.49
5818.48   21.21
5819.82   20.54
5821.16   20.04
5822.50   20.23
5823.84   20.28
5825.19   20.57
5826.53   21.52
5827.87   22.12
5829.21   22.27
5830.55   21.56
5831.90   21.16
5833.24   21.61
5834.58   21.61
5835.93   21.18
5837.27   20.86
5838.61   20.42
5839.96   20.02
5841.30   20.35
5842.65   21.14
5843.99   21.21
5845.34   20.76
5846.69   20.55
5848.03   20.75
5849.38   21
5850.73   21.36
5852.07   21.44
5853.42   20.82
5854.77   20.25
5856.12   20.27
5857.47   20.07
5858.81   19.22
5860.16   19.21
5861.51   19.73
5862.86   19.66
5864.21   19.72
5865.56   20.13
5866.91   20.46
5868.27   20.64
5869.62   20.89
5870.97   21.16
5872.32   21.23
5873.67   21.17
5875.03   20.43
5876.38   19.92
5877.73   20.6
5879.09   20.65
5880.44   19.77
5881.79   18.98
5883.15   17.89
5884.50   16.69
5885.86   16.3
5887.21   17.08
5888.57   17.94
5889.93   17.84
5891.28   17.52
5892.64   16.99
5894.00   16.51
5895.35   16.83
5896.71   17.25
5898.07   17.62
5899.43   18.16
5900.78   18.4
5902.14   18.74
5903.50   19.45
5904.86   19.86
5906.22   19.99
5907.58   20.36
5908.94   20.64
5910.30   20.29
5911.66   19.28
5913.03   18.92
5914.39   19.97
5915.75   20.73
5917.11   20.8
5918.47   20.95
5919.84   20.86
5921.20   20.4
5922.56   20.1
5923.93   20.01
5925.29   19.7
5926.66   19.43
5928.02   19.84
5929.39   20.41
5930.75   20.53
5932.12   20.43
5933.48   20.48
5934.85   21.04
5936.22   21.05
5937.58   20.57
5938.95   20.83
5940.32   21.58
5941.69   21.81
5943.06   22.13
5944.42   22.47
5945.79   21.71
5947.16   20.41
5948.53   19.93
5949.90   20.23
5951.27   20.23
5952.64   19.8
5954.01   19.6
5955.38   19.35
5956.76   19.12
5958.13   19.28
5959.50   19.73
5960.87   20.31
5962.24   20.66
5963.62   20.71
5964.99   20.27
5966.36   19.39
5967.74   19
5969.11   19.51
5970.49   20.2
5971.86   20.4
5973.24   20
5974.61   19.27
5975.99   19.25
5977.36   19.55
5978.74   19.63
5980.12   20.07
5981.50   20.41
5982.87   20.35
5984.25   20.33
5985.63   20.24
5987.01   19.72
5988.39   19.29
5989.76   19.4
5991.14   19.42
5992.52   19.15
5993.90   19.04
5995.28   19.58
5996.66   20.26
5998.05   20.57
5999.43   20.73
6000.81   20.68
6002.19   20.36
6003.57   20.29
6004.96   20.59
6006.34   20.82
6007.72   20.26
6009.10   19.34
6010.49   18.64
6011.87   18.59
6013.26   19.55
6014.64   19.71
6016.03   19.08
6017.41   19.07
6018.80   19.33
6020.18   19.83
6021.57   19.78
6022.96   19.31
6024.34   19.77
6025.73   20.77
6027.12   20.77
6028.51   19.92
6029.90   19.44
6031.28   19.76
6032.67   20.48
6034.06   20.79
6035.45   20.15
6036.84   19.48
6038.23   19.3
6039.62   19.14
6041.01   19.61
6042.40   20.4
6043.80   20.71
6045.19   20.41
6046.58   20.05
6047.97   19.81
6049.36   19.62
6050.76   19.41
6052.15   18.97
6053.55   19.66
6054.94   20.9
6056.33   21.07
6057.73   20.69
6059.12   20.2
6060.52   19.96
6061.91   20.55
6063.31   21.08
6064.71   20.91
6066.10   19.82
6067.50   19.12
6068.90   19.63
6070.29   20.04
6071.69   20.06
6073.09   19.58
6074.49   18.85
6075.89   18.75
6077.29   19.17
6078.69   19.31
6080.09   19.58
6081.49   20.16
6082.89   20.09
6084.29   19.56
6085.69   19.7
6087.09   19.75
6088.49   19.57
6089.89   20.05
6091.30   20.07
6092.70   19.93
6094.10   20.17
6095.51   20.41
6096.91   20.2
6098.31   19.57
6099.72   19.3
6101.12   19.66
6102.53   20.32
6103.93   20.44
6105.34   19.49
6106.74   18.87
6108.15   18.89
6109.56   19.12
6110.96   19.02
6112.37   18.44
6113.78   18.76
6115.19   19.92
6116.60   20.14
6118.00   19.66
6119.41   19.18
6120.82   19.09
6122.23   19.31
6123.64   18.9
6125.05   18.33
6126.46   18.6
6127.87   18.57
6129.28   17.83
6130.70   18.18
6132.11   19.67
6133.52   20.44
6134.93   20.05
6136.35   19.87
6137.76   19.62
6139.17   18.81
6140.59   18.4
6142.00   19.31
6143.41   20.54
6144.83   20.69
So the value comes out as 0.01 mag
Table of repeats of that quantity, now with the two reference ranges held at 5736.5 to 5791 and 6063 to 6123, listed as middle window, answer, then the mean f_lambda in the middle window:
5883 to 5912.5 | 0.09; 18.3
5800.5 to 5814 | -0.06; 21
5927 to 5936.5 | -0.04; 20.5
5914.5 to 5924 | -0.04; 20.6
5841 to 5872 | -0.03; 20.5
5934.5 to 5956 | -0.06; 20.8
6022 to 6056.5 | -0.02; 20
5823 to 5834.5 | -0.08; 21.4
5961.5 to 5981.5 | -0.01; 19.9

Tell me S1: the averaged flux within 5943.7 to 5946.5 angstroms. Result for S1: 22.1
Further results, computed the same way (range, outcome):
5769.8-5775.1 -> 20.2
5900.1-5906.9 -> 19.3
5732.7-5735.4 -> 20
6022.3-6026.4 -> 20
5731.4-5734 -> 19.9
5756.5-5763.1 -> 19.6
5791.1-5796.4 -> 20.5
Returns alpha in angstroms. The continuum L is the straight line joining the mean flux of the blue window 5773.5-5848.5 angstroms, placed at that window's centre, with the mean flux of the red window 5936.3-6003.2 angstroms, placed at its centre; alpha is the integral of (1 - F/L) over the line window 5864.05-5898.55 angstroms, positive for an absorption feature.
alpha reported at 2.4 angstroms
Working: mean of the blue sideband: 20.5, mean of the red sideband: 20.1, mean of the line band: 18.9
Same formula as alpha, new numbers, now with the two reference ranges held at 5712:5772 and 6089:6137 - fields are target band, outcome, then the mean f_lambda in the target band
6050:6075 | -0.7 angstroms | 20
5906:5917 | -0.2 angstroms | 20.1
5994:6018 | -0.4 angstroms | 19.9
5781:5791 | 0.3 angstroms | 19.2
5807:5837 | -2.0 angstroms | 21.2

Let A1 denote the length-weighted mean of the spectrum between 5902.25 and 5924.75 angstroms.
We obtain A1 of 20.1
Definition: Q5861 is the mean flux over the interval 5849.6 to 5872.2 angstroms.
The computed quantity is 20.4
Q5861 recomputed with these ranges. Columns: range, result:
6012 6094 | 19.9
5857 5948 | 19.7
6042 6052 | 20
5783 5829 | 20.6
